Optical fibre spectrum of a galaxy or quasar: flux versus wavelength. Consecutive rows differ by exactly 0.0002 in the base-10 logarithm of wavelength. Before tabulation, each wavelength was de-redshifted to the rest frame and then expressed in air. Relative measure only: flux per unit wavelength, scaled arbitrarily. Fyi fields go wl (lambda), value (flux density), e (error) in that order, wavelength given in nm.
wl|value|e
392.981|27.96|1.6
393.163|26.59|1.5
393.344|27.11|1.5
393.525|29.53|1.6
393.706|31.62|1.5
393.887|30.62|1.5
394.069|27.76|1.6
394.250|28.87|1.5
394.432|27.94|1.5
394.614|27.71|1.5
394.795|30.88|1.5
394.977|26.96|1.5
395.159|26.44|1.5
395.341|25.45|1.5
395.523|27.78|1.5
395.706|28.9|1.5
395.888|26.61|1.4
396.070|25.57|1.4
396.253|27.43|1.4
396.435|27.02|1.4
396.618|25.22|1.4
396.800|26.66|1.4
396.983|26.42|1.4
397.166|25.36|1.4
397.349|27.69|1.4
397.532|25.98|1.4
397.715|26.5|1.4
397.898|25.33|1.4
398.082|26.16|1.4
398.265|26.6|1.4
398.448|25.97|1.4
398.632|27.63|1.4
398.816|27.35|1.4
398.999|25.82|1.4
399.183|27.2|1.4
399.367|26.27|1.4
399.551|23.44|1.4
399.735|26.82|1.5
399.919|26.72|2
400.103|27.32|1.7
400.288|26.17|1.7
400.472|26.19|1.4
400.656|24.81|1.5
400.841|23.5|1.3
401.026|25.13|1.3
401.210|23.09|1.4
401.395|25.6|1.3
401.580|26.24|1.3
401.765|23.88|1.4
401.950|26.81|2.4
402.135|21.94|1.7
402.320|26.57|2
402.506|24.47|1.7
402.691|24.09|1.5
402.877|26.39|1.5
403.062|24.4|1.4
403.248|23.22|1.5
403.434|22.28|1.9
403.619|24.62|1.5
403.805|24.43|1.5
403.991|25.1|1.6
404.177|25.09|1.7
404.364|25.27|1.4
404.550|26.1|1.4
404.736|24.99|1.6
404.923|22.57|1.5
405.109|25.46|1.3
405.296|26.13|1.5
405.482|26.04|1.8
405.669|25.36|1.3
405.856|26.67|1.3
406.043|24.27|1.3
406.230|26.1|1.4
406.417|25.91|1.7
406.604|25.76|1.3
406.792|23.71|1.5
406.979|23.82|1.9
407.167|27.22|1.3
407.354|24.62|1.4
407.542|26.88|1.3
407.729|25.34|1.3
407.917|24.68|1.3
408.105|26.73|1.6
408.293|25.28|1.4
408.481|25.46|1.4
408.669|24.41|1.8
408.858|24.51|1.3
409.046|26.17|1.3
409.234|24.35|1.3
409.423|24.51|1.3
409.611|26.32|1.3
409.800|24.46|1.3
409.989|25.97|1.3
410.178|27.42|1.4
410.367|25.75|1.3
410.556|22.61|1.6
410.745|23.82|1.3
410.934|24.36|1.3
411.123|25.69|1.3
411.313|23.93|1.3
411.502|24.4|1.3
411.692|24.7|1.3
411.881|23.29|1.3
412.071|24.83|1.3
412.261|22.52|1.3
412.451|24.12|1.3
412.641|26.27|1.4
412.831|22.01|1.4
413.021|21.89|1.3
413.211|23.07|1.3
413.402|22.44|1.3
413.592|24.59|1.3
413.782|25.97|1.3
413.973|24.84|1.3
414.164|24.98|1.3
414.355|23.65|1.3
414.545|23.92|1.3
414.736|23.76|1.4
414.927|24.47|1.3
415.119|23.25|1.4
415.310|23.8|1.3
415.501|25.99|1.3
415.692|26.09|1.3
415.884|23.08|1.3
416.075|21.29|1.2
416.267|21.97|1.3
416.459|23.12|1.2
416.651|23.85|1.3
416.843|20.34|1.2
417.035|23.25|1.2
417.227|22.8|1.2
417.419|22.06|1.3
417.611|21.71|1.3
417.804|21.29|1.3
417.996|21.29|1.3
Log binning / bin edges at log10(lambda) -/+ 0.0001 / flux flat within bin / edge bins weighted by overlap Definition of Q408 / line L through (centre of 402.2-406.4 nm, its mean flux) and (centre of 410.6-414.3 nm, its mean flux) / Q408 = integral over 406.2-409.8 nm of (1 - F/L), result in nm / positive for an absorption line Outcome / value -0.11 nm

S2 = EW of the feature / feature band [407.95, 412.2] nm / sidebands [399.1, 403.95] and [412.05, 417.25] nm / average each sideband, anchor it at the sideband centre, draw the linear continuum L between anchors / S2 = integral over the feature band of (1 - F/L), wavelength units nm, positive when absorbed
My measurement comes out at -0.14 nm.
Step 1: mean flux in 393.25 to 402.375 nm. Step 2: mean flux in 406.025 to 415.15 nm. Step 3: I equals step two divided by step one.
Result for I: 0.9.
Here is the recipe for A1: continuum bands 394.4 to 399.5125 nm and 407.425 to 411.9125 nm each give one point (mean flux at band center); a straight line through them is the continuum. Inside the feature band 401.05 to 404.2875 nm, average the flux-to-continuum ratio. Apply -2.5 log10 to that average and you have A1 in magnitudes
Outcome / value 0.06 mag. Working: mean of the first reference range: 26.8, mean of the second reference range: 25.1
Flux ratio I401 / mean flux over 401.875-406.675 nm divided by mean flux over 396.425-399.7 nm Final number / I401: 0.95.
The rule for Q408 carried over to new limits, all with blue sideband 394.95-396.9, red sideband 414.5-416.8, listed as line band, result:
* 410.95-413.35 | 0.03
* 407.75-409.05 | -0.03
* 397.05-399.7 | 0.01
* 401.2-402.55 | 0.04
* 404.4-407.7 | -0.03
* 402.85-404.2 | 0.06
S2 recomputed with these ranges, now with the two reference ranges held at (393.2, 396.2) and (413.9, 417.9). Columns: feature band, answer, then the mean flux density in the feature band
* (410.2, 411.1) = 0.00 nm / 24.5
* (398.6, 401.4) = 0.11 nm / 25.8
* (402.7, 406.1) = 0.13 nm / 24.9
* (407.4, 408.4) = -0.02 nm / 25.7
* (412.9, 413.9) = 0.01 nm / 23.6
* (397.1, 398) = 0.04 nm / 26.2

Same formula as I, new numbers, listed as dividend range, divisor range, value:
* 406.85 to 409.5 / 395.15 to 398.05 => 0.95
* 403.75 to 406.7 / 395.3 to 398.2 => 0.96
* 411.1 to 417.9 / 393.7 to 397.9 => 0.86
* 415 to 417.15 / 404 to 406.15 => 0.92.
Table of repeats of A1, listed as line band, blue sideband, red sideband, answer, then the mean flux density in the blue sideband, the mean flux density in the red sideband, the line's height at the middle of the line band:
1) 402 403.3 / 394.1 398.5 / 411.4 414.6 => 0.05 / 26.9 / 24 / 25.8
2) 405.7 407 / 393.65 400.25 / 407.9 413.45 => 0.00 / 27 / 24.5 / 25.3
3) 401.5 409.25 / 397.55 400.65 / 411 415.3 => 0.01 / 26.3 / 24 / 25.3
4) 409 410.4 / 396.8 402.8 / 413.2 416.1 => -0.04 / 25.7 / 24.2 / 24.7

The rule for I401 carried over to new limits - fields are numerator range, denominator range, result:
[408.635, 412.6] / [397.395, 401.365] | 0.95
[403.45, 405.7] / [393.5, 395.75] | 0.88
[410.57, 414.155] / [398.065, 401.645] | 0.93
